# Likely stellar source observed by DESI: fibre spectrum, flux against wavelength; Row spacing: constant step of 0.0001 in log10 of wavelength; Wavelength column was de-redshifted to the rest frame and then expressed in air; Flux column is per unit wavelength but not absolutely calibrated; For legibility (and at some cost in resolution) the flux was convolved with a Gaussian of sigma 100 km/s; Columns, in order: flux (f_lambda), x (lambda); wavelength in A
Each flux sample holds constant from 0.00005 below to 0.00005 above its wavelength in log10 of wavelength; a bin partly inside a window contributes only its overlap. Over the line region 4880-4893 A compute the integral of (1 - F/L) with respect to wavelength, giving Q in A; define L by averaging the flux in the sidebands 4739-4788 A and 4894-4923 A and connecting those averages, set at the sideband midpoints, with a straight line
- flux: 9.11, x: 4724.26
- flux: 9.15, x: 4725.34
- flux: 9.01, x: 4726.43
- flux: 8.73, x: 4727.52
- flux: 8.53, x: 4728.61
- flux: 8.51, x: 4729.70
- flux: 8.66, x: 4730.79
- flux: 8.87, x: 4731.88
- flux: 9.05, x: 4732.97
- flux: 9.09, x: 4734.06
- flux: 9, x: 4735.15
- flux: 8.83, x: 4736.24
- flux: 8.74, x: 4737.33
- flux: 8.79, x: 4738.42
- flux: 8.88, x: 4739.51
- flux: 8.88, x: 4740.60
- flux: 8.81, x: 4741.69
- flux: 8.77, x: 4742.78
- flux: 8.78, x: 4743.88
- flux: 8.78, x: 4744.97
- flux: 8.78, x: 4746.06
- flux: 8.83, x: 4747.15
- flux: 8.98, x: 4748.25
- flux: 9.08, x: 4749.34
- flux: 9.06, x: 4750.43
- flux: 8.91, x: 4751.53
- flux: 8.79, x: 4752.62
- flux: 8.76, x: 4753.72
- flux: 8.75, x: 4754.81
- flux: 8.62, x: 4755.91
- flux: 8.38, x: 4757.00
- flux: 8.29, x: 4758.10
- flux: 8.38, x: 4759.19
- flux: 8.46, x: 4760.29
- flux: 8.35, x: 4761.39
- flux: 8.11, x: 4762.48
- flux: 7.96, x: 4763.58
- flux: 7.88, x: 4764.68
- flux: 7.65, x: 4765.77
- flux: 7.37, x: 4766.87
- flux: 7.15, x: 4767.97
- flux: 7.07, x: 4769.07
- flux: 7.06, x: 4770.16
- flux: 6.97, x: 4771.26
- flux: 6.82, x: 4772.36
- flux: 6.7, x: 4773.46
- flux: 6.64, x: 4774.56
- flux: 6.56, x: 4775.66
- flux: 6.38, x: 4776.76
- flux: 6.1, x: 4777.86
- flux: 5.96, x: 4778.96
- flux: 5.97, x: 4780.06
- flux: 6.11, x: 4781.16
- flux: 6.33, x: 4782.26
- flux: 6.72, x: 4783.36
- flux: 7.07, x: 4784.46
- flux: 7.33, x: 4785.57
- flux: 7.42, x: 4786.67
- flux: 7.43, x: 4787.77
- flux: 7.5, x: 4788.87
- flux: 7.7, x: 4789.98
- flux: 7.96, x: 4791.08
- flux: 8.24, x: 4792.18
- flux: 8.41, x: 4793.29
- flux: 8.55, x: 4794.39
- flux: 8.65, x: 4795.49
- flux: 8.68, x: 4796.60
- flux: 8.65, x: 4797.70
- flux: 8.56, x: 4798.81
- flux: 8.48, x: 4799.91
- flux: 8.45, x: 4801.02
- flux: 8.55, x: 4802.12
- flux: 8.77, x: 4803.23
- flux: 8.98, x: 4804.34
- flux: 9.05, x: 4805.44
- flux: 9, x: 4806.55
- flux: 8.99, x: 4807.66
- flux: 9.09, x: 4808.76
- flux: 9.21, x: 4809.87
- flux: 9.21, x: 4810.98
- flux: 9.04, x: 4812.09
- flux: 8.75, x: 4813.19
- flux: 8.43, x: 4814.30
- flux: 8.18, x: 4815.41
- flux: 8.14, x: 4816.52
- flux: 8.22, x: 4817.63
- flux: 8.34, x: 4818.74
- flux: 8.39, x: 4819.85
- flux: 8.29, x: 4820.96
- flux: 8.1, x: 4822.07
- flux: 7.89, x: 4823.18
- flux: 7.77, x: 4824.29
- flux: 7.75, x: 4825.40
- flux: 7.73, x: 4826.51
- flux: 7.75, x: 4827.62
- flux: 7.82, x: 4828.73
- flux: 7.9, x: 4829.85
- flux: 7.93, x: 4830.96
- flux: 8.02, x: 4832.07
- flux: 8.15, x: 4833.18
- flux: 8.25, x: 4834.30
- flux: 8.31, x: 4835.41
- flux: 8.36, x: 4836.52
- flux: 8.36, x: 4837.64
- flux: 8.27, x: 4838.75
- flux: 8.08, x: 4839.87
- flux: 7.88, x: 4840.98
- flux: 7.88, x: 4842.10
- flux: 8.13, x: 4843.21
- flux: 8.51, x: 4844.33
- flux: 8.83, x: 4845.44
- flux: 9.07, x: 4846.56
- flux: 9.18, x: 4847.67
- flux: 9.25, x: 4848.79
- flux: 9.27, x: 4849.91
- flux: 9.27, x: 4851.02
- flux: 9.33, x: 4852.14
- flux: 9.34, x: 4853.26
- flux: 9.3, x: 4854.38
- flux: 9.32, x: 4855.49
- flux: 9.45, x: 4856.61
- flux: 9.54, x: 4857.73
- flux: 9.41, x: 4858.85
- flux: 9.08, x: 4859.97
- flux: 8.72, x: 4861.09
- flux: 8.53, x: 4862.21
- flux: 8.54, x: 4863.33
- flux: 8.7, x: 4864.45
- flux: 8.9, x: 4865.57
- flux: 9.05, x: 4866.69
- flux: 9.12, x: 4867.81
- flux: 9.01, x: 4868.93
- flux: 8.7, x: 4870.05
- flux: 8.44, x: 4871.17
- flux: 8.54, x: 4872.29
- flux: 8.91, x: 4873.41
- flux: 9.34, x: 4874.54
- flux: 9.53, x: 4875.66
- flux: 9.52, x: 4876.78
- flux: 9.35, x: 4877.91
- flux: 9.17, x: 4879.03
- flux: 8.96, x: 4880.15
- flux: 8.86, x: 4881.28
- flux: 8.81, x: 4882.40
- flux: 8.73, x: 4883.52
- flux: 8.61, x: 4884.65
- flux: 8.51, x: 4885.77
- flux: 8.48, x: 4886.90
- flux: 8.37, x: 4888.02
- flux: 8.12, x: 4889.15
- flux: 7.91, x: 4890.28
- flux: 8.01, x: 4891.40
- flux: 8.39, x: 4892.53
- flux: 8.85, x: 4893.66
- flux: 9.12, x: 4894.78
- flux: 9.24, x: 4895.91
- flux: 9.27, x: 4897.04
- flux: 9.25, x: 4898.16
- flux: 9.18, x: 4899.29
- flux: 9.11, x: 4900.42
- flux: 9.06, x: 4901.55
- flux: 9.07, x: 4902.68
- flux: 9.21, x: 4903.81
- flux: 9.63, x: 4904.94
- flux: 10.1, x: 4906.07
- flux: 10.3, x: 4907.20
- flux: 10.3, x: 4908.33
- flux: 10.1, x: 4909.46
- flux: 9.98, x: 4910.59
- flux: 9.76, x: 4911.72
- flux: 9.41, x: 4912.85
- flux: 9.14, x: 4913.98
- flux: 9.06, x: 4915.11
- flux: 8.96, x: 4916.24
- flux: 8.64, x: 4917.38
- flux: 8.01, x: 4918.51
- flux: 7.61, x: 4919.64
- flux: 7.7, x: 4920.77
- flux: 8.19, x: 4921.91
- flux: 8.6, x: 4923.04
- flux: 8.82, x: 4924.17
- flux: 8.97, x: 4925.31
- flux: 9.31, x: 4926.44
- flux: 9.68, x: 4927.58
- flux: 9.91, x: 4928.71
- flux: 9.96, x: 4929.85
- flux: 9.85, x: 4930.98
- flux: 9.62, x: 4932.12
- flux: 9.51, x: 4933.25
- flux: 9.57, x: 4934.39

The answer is 0.7 A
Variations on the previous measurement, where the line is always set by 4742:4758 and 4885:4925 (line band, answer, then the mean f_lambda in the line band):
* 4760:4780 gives 3.8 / 7.13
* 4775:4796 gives 3.9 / 7.18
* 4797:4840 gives 2.3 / 8.39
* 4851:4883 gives -0.5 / 9.06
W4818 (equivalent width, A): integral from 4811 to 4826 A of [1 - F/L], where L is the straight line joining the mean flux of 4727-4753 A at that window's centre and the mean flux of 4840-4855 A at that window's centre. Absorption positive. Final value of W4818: 1.0 A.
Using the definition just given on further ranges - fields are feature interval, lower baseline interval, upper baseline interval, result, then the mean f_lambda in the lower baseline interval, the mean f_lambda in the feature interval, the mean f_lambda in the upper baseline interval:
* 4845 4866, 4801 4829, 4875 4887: -0.79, 8.47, 9.11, 8.98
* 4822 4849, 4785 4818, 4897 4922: 1.53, 8.45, 8.2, 9.19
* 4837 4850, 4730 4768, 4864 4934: 0.51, 8.6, 8.53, 9.04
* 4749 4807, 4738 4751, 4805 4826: 5.87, 8.87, 7.82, 8.51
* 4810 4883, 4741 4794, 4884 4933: -1.42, 7.76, 8.65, 9.06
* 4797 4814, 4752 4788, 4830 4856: -1.84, 7.38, 8.85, 8.61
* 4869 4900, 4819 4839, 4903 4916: 1.21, 8.06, 8.83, 9.7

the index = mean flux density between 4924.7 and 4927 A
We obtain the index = 9.13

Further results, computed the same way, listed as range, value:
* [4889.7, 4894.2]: 8.28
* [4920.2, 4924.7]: 8.33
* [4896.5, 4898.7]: 9.29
